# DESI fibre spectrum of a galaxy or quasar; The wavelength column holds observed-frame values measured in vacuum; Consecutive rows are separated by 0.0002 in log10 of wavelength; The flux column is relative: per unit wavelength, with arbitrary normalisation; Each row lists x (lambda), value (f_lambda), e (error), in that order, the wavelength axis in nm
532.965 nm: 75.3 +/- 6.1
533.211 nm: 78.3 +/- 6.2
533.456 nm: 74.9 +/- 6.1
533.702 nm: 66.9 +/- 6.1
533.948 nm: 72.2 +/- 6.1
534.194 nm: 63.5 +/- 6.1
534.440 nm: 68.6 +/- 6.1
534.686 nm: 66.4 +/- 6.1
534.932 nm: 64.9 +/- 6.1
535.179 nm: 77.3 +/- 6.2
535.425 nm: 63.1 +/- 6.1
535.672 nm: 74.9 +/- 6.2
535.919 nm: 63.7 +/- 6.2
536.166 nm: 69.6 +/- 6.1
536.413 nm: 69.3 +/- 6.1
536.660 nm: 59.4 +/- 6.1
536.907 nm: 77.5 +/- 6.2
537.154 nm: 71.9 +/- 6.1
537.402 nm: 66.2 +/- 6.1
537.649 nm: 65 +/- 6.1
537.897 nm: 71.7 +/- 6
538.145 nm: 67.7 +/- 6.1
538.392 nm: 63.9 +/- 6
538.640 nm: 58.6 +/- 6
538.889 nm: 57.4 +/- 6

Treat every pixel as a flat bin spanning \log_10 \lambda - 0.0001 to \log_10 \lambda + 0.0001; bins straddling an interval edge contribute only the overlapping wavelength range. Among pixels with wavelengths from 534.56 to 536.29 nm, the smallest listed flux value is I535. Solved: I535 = 63.1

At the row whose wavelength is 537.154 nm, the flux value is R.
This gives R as 71.9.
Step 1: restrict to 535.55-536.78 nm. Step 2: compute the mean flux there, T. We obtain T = 67.4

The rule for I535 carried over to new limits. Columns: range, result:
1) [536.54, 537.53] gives 59.4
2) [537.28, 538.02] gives 65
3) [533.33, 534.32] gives 63.5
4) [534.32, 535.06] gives 64.9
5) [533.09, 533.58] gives 74.9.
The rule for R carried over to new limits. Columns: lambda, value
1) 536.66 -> 59.4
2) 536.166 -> 69.6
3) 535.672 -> 74.9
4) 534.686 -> 66.4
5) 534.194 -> 63.5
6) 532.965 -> 75.3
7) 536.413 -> 69.3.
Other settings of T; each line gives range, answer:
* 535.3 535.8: 69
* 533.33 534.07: 71.4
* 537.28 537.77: 65.7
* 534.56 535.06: 65.7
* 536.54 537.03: 68.5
